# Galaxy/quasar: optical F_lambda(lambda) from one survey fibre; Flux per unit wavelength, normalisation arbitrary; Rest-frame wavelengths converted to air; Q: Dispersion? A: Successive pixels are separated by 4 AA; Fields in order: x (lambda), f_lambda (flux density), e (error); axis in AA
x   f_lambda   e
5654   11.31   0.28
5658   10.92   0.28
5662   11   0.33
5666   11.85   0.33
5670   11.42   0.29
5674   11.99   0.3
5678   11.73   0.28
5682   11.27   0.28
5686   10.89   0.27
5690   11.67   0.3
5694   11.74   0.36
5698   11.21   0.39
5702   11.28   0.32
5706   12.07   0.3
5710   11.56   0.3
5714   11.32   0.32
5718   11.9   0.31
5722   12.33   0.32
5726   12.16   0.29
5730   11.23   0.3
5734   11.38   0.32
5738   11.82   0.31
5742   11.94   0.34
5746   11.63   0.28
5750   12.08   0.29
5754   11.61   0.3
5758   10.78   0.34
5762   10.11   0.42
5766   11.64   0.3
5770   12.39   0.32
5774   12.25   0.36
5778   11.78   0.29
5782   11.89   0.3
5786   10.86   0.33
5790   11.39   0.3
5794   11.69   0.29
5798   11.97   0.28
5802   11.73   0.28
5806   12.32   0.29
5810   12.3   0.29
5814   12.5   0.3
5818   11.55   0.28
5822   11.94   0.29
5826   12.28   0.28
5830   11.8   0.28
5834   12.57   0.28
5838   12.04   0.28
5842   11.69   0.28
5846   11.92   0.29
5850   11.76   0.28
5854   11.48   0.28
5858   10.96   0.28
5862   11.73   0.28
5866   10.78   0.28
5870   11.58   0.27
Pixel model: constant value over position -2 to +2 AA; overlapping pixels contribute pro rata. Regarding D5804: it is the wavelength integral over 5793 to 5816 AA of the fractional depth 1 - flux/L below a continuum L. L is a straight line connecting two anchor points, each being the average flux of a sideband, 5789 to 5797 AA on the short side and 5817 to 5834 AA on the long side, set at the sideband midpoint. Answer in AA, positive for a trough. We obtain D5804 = -0.7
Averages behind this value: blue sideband 11.6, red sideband 12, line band 12.1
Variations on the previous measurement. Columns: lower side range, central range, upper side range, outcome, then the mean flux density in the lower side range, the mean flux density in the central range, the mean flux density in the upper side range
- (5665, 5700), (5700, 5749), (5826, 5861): -0.55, 11.5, 11.7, 11.8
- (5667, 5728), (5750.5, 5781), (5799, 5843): 0.85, 11.6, 11.5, 12.1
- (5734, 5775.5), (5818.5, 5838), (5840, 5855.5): -0.66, 11.6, 12.1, 11.7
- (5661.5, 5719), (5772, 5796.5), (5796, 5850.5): 0.49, 11.5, 11.7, 12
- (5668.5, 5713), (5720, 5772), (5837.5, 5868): -0.44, 11.5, 11.6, 11.5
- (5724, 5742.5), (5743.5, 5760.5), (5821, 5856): 0.34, 11.7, 11.5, 11.9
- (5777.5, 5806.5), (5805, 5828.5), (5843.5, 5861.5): -1.04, 11.7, 12.1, 11.6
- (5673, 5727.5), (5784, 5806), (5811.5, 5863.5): 0.37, 11.6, 11.6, 11.9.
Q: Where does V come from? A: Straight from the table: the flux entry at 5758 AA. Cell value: 10.78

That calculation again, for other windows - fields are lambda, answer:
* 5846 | 11.92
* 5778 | 11.78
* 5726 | 12.16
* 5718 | 11.9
